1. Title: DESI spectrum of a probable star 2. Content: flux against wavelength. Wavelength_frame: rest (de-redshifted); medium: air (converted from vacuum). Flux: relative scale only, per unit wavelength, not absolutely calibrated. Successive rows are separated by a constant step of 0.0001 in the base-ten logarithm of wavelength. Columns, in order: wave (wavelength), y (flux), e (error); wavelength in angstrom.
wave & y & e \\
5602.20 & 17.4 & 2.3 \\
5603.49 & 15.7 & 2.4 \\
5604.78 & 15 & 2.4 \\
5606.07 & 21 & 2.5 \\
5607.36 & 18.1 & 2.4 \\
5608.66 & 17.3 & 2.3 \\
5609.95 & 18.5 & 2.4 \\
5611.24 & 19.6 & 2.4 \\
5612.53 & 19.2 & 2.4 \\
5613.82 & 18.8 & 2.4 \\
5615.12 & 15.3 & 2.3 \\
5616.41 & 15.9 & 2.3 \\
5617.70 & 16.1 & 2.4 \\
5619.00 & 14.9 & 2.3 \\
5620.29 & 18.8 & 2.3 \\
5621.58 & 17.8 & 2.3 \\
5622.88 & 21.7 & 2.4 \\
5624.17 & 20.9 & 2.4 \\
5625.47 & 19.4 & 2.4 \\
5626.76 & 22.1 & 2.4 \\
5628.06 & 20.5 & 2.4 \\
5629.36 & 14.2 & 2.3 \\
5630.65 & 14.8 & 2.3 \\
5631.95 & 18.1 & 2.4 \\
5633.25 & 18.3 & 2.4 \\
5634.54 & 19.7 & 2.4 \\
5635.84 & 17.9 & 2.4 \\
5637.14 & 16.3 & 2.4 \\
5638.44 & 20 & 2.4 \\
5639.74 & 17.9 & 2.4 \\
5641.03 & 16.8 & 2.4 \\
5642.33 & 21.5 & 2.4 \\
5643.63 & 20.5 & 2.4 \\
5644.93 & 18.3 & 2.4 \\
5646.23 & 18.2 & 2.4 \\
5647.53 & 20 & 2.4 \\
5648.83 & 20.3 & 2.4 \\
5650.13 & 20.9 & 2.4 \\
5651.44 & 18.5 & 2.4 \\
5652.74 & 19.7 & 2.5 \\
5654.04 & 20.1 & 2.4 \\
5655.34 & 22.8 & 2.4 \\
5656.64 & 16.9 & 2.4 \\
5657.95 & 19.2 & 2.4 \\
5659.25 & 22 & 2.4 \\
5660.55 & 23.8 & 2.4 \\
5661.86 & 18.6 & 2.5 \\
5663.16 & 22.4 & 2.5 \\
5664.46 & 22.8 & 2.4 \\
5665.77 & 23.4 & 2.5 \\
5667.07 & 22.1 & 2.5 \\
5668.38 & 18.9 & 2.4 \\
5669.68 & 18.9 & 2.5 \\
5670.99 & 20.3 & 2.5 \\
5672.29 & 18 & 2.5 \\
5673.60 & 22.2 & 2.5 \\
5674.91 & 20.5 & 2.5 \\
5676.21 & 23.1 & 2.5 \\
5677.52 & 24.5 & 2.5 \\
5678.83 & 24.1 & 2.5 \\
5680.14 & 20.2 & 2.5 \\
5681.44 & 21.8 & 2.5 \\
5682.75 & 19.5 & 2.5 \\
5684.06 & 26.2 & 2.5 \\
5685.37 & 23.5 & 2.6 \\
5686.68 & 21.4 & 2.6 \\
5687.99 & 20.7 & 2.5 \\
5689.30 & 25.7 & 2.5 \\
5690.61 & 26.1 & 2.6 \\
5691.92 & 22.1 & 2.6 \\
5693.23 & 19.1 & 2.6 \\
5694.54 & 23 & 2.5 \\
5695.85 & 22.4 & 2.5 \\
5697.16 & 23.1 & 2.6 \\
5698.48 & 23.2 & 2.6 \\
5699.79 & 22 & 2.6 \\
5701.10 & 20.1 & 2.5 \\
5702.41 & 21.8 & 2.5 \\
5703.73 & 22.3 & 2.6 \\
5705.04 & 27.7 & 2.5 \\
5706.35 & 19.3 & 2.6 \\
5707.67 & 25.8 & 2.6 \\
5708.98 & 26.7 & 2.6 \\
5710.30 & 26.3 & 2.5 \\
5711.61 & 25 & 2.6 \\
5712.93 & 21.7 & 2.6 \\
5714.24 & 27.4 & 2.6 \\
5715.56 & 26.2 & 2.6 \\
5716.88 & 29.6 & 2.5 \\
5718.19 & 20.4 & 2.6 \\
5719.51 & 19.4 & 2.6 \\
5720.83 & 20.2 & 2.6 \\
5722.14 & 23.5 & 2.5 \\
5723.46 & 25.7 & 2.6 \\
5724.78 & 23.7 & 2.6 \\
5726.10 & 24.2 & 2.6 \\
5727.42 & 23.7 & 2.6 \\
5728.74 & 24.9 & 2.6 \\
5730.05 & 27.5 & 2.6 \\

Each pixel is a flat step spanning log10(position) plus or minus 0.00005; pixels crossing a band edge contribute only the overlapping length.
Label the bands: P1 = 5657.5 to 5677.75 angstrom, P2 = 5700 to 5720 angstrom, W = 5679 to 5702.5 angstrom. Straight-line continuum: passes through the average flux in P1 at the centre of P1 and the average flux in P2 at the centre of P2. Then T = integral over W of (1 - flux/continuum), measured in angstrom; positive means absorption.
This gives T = 0.4 angstrom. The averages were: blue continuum 21.3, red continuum 24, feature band 22.4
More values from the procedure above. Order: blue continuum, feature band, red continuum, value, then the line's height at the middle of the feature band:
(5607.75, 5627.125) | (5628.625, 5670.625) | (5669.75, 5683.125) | 1.08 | 20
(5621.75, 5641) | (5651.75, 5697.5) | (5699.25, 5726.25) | -0.65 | 21.4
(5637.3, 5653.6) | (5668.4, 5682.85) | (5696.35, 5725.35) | 0.12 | 21.3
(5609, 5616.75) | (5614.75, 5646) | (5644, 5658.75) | 0.71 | 18.7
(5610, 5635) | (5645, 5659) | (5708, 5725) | 0.32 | 20.1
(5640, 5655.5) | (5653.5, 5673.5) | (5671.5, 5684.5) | 0.10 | 20.8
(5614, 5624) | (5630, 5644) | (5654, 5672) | 0.42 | 18.8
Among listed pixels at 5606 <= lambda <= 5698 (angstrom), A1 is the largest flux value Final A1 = 26.2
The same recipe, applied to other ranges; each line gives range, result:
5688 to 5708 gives 27.7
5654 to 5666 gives 23.8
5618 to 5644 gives 22.1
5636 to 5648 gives 21.5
